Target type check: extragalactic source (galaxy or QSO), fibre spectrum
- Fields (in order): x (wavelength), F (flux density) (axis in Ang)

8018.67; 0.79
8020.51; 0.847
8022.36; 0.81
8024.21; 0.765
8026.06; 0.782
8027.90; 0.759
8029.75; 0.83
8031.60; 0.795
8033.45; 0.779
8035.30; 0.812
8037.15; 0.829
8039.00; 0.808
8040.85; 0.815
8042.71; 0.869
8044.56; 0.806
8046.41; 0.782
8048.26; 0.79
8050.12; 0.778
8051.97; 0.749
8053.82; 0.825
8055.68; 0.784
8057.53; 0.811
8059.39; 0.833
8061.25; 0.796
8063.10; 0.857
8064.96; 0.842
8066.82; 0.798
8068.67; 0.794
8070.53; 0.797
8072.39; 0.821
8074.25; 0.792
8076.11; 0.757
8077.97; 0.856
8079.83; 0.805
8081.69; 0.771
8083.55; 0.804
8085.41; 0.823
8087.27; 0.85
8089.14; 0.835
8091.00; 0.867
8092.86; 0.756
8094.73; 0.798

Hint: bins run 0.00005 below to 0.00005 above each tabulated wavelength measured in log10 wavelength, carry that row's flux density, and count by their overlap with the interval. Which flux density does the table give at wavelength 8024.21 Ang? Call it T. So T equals 0.765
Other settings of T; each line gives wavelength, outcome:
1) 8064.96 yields 0.842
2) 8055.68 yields 0.784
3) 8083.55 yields 0.804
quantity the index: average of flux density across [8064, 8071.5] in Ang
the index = 0.808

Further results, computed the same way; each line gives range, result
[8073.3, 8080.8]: 0.802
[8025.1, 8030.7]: 0.791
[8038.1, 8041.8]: 0.81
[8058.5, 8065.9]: 0.832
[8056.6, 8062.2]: 0.814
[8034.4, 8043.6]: 0.826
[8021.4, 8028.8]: 0.779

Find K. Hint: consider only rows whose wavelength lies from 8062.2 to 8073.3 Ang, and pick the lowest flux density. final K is 0.794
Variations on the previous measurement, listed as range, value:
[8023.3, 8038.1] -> 0.759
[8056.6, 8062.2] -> 0.796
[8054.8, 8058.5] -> 0.784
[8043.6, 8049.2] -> 0.782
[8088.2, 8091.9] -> 0.835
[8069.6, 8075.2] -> 0.792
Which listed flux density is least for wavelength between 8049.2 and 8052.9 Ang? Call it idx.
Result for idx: 0.749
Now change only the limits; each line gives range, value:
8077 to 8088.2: 0.771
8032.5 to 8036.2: 0.779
